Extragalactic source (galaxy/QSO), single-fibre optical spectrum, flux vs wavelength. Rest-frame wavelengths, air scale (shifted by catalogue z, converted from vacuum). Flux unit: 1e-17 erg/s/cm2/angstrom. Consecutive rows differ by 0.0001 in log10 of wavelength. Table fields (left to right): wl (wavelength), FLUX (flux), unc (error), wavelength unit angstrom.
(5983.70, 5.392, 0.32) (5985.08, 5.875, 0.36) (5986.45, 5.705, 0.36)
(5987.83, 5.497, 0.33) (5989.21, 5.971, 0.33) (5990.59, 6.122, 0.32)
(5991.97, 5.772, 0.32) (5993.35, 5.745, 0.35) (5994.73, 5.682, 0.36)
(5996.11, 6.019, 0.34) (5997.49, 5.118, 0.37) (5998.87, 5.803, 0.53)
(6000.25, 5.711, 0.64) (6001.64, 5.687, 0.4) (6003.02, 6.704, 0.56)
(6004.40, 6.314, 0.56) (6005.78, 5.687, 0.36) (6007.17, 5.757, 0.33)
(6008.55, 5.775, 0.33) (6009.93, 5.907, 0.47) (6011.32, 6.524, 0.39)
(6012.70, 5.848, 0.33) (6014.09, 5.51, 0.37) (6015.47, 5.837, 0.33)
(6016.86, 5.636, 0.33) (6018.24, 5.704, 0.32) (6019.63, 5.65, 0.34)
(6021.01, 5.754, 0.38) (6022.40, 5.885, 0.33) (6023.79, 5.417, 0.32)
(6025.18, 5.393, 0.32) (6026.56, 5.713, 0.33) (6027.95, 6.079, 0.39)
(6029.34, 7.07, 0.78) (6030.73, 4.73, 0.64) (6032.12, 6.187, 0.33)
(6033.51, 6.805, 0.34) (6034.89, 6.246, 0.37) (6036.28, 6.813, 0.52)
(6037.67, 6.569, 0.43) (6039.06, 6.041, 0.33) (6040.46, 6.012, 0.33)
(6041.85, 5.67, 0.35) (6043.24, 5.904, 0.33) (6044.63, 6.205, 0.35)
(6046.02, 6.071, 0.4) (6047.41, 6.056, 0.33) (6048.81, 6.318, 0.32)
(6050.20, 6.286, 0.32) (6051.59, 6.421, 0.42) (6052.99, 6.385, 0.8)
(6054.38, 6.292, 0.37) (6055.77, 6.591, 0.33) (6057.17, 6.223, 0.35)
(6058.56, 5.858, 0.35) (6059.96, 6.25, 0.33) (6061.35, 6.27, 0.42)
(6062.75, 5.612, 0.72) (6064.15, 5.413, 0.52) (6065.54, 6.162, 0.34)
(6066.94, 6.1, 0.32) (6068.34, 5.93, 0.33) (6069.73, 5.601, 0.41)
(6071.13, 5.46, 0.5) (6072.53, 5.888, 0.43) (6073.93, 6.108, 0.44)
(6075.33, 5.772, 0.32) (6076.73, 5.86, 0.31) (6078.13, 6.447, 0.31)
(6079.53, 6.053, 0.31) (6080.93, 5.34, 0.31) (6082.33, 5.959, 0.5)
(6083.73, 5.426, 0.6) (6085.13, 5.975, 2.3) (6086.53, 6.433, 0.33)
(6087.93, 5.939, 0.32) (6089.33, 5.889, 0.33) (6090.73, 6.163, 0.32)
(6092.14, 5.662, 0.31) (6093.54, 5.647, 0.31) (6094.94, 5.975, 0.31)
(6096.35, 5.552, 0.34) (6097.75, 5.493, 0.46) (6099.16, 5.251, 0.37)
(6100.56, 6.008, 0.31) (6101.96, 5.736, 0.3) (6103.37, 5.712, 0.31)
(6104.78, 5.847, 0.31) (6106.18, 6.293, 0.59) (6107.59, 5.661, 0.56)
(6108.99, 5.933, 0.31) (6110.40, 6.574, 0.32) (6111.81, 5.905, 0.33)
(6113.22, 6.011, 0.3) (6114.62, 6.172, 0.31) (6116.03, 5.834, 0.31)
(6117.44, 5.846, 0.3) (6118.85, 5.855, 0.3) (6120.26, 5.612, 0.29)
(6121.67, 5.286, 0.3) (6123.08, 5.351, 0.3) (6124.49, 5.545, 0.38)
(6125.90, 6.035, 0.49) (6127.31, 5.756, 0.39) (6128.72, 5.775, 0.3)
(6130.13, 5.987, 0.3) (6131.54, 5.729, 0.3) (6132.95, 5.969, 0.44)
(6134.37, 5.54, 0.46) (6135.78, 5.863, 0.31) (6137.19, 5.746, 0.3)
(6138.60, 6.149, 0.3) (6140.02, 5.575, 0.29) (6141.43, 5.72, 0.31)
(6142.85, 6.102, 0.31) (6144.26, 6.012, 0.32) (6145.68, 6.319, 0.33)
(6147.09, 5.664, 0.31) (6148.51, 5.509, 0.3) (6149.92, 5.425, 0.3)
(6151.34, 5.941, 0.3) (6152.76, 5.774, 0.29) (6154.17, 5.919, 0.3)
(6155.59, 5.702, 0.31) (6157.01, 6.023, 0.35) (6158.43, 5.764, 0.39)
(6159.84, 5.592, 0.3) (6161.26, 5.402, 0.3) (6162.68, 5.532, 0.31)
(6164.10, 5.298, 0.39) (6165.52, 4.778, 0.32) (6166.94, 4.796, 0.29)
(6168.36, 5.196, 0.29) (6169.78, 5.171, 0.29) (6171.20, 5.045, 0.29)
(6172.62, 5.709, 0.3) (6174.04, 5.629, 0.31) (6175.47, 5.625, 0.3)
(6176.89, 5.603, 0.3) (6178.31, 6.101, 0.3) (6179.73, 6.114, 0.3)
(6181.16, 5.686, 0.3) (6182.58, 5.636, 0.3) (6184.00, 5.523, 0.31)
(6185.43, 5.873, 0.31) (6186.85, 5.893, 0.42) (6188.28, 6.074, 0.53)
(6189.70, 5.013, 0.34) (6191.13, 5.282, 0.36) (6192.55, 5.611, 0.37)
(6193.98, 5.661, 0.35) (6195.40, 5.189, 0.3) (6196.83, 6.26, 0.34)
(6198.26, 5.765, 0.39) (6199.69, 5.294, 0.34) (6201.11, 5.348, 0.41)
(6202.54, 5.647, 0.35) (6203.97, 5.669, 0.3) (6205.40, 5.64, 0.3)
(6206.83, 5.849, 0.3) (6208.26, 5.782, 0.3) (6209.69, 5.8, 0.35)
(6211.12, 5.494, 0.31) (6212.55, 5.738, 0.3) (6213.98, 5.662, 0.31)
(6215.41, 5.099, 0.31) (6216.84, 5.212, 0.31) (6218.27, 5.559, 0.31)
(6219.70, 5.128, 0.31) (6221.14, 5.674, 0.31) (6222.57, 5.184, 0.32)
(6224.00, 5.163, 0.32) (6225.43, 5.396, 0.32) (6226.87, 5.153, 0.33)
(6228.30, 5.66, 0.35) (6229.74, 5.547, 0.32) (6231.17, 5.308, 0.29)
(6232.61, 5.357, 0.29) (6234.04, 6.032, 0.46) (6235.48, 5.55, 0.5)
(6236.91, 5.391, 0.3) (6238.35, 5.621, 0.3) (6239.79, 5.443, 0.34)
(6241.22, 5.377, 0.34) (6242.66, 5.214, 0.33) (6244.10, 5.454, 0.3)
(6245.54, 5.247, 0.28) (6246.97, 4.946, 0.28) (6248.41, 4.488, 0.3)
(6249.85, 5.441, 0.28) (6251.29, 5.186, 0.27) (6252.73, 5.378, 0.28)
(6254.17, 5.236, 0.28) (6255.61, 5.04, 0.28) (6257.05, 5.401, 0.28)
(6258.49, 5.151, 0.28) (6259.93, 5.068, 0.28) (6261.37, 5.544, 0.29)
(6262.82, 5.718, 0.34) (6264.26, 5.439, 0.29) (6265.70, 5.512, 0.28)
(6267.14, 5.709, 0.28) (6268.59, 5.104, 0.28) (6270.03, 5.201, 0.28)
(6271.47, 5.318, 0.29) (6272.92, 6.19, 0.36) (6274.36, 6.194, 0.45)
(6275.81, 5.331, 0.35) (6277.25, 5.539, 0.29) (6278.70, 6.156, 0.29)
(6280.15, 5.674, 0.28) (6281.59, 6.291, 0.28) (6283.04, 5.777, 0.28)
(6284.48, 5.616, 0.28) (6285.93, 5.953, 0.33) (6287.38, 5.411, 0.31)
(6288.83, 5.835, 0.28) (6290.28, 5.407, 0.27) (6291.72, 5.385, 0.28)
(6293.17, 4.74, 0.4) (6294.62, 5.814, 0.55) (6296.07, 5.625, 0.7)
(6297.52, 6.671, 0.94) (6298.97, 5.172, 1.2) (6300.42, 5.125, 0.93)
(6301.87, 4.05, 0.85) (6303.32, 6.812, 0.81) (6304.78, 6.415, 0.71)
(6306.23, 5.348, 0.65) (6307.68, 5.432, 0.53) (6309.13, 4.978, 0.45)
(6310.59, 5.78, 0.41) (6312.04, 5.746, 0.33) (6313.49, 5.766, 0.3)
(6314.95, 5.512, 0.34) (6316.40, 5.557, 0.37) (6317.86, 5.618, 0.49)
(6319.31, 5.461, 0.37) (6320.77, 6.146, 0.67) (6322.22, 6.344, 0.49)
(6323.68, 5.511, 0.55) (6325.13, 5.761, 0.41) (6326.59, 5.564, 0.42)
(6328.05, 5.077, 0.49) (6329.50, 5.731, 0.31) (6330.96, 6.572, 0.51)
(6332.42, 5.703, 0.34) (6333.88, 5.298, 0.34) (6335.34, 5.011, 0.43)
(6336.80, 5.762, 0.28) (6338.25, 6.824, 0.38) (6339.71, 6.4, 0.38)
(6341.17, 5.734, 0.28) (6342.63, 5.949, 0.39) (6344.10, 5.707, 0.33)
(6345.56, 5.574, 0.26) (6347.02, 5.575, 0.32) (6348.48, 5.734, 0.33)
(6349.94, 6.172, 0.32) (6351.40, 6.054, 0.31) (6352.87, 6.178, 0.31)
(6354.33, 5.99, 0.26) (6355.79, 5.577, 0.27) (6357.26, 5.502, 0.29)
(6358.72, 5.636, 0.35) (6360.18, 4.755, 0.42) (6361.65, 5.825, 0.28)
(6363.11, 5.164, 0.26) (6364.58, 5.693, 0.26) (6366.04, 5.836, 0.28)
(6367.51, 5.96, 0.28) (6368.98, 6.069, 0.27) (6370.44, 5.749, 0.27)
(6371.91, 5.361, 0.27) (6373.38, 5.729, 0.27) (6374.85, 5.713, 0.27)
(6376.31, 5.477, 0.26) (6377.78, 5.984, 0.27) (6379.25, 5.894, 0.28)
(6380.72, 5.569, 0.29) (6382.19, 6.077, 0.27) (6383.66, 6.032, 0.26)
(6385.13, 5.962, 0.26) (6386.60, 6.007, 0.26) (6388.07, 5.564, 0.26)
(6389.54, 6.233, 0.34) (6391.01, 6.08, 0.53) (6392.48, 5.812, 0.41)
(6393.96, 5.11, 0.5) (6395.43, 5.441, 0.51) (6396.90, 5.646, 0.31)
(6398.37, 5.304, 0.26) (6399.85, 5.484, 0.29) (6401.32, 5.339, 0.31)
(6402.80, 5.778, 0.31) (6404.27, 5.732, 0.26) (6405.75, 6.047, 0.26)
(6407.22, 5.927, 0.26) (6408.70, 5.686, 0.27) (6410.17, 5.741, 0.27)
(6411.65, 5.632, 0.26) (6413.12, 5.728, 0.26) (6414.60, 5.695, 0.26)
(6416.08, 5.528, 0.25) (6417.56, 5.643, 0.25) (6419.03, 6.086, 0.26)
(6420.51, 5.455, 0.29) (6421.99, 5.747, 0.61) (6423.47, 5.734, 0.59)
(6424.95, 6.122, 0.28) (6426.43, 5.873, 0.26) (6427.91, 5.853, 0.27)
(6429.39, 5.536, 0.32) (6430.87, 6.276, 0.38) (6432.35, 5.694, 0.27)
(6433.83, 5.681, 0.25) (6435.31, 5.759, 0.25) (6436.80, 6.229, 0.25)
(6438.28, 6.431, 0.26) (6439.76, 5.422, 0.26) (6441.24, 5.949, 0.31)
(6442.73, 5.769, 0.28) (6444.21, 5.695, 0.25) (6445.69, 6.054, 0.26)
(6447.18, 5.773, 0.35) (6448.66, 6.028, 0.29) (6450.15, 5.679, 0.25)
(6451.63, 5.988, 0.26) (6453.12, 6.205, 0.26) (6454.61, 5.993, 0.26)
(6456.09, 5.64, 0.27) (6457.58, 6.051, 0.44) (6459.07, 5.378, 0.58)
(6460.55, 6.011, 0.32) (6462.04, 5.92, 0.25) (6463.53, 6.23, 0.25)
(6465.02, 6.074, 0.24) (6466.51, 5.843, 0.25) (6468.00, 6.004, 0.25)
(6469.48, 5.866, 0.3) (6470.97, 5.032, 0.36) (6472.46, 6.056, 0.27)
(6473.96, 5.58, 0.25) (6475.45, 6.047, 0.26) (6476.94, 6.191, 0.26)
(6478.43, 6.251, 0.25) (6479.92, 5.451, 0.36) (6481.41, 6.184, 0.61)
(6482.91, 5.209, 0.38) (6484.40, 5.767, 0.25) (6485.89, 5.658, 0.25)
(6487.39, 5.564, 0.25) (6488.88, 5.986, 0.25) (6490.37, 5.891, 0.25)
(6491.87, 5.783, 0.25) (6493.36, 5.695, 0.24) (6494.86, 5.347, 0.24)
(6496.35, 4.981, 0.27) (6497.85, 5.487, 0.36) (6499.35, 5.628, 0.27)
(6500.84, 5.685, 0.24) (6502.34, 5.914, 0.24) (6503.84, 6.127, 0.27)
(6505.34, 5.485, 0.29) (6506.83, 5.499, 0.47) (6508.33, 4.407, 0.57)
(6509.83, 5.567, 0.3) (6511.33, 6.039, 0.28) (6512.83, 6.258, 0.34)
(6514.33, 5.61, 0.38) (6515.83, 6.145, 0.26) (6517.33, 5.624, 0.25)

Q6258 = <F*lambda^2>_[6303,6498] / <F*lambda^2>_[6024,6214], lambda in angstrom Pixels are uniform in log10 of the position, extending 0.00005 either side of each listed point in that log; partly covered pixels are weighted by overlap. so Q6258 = 1.09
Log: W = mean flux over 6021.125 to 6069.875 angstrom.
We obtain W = 6.08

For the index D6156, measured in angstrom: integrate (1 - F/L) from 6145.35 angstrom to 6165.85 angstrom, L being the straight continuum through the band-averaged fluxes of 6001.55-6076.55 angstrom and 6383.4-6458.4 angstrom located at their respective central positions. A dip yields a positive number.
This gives 1.02 angstrom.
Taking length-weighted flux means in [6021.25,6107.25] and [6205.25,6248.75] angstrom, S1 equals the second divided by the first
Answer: 0.91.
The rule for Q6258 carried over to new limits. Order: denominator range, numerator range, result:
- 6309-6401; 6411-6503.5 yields 1.04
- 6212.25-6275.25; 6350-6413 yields 1.11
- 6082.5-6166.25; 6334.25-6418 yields 1.08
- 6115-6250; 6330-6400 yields 1.09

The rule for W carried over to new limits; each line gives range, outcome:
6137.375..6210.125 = 5.64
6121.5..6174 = 5.64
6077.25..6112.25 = 5.87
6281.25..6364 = 5.68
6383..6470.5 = 5.81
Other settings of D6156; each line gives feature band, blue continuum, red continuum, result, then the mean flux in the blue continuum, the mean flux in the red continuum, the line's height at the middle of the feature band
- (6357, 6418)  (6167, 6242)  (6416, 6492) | 0.7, 5.54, 5.85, 5.77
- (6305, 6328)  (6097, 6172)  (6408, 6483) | 0.6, 5.71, 5.84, 5.79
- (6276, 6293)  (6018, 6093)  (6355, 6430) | 0.3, 6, 5.71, 5.8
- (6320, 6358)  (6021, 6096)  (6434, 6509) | 0.2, 6.01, 5.78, 5.85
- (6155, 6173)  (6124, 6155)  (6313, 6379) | 1.4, 5.82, 5.74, 5.81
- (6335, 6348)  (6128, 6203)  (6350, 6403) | -0.4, 5.65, 5.72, 5.7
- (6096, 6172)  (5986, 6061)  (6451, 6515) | 2.8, 5.98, 5.76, 5.93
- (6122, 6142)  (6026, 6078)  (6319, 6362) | 0.8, 6.08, 5.77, 6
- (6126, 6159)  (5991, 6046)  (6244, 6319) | -0.6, 5.92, 5.51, 5.73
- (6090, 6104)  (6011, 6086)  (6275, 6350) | 0.5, 5.99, 5.69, 5.93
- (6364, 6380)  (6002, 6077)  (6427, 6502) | 0.2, 6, 5.81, 5.85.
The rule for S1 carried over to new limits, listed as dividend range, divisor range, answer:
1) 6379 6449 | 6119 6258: 1.04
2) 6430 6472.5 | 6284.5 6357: 1.03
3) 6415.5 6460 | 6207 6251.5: 1.08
